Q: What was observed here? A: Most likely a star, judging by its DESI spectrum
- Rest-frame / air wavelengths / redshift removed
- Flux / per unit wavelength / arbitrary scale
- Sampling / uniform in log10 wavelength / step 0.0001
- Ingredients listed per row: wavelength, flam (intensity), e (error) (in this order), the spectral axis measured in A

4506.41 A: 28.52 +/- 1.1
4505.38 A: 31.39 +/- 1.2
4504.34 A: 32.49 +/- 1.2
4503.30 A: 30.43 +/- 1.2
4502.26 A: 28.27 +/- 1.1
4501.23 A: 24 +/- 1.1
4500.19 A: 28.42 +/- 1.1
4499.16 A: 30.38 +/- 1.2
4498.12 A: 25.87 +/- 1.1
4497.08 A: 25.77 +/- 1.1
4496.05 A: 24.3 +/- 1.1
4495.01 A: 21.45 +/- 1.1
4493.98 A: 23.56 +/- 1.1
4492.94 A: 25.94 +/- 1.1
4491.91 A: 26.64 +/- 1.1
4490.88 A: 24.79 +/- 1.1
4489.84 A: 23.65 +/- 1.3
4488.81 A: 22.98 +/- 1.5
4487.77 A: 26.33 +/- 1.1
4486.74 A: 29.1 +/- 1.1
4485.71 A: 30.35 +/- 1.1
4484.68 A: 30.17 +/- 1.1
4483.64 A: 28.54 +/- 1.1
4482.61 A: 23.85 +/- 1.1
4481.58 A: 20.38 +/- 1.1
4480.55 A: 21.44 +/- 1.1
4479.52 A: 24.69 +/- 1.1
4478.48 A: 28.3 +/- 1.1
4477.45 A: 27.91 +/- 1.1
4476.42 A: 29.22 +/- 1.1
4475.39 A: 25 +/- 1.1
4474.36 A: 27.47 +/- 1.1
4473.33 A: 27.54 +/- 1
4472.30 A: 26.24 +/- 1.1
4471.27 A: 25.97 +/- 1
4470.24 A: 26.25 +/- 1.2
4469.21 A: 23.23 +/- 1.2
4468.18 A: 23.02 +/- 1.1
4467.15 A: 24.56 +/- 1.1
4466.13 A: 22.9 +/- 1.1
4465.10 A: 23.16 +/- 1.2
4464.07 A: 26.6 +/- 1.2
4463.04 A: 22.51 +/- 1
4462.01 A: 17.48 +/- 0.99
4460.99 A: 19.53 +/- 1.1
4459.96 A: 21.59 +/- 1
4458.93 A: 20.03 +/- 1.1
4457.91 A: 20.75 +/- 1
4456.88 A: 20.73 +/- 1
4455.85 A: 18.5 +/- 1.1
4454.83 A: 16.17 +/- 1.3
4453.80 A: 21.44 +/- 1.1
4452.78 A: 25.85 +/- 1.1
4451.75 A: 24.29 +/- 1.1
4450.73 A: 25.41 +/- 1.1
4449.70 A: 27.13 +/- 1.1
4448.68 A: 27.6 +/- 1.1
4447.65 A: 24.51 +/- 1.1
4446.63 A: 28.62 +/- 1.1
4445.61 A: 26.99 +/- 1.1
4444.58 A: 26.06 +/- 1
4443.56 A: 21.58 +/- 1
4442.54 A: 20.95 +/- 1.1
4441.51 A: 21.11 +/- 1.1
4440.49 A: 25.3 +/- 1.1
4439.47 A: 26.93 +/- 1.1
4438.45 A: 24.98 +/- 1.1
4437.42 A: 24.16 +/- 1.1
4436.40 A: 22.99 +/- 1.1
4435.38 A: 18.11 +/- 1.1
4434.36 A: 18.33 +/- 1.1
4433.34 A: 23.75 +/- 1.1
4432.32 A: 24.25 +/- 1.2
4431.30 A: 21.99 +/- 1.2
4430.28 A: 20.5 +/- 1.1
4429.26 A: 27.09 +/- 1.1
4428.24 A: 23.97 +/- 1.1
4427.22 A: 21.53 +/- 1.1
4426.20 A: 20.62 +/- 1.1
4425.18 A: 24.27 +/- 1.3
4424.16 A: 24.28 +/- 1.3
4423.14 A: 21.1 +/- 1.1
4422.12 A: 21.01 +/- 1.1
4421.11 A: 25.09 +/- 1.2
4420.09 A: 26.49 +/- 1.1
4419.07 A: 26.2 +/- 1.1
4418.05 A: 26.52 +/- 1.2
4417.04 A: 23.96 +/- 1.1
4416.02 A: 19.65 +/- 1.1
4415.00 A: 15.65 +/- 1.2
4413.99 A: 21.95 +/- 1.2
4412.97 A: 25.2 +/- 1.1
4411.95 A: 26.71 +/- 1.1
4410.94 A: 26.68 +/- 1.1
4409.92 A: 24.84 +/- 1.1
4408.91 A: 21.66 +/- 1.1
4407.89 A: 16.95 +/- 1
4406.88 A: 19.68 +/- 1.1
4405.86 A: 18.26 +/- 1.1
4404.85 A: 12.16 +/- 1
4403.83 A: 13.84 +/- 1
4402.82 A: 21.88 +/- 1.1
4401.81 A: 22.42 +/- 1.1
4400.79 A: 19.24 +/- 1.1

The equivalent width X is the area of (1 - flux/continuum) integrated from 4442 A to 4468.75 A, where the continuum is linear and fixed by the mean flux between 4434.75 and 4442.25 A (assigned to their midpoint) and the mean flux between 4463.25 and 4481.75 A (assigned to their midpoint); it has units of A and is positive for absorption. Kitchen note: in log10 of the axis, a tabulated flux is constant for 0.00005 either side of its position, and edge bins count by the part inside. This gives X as 1.32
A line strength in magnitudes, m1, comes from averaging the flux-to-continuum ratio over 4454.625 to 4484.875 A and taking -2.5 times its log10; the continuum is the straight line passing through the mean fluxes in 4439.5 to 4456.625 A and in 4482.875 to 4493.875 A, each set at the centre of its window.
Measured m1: 0.07 mag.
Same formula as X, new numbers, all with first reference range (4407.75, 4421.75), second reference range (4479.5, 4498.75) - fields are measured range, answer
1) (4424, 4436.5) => 0.81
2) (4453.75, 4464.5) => 1.83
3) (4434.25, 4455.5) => 0.40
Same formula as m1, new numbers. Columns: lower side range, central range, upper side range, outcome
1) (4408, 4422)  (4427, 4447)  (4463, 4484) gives 0.04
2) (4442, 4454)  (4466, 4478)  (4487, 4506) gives 0.00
